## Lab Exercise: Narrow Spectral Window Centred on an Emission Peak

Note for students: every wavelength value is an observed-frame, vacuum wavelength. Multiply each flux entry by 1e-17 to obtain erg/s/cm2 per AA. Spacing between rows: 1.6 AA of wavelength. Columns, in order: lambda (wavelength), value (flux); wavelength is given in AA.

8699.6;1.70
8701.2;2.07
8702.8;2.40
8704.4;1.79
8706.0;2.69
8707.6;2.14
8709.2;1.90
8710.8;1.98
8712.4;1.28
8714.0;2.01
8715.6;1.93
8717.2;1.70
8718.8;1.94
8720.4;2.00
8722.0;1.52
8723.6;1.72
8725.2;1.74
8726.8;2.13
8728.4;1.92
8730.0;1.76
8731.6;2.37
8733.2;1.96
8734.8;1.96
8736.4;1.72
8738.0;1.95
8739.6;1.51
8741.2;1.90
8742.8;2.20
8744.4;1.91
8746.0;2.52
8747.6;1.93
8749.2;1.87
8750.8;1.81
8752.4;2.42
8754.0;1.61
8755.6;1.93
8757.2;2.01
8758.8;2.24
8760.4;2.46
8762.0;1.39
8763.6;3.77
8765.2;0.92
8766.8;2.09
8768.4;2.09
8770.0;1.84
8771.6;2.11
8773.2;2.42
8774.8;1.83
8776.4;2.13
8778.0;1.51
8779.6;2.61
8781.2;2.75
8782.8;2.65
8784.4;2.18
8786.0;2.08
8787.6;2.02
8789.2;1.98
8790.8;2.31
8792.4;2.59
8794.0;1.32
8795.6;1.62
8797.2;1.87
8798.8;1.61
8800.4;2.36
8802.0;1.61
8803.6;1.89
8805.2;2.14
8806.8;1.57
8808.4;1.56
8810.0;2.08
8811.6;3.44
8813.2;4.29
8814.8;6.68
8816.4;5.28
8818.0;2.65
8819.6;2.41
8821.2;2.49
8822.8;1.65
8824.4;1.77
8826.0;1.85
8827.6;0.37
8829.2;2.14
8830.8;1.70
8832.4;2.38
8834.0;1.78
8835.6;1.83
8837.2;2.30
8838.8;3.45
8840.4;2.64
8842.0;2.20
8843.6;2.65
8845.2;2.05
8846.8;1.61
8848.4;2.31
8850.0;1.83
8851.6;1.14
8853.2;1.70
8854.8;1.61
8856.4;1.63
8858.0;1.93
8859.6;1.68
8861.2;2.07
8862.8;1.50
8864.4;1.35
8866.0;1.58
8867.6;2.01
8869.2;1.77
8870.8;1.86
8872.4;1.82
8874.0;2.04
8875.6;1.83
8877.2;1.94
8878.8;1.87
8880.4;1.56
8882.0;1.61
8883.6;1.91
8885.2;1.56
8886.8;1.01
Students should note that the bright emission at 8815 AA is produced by H-alpha 6563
